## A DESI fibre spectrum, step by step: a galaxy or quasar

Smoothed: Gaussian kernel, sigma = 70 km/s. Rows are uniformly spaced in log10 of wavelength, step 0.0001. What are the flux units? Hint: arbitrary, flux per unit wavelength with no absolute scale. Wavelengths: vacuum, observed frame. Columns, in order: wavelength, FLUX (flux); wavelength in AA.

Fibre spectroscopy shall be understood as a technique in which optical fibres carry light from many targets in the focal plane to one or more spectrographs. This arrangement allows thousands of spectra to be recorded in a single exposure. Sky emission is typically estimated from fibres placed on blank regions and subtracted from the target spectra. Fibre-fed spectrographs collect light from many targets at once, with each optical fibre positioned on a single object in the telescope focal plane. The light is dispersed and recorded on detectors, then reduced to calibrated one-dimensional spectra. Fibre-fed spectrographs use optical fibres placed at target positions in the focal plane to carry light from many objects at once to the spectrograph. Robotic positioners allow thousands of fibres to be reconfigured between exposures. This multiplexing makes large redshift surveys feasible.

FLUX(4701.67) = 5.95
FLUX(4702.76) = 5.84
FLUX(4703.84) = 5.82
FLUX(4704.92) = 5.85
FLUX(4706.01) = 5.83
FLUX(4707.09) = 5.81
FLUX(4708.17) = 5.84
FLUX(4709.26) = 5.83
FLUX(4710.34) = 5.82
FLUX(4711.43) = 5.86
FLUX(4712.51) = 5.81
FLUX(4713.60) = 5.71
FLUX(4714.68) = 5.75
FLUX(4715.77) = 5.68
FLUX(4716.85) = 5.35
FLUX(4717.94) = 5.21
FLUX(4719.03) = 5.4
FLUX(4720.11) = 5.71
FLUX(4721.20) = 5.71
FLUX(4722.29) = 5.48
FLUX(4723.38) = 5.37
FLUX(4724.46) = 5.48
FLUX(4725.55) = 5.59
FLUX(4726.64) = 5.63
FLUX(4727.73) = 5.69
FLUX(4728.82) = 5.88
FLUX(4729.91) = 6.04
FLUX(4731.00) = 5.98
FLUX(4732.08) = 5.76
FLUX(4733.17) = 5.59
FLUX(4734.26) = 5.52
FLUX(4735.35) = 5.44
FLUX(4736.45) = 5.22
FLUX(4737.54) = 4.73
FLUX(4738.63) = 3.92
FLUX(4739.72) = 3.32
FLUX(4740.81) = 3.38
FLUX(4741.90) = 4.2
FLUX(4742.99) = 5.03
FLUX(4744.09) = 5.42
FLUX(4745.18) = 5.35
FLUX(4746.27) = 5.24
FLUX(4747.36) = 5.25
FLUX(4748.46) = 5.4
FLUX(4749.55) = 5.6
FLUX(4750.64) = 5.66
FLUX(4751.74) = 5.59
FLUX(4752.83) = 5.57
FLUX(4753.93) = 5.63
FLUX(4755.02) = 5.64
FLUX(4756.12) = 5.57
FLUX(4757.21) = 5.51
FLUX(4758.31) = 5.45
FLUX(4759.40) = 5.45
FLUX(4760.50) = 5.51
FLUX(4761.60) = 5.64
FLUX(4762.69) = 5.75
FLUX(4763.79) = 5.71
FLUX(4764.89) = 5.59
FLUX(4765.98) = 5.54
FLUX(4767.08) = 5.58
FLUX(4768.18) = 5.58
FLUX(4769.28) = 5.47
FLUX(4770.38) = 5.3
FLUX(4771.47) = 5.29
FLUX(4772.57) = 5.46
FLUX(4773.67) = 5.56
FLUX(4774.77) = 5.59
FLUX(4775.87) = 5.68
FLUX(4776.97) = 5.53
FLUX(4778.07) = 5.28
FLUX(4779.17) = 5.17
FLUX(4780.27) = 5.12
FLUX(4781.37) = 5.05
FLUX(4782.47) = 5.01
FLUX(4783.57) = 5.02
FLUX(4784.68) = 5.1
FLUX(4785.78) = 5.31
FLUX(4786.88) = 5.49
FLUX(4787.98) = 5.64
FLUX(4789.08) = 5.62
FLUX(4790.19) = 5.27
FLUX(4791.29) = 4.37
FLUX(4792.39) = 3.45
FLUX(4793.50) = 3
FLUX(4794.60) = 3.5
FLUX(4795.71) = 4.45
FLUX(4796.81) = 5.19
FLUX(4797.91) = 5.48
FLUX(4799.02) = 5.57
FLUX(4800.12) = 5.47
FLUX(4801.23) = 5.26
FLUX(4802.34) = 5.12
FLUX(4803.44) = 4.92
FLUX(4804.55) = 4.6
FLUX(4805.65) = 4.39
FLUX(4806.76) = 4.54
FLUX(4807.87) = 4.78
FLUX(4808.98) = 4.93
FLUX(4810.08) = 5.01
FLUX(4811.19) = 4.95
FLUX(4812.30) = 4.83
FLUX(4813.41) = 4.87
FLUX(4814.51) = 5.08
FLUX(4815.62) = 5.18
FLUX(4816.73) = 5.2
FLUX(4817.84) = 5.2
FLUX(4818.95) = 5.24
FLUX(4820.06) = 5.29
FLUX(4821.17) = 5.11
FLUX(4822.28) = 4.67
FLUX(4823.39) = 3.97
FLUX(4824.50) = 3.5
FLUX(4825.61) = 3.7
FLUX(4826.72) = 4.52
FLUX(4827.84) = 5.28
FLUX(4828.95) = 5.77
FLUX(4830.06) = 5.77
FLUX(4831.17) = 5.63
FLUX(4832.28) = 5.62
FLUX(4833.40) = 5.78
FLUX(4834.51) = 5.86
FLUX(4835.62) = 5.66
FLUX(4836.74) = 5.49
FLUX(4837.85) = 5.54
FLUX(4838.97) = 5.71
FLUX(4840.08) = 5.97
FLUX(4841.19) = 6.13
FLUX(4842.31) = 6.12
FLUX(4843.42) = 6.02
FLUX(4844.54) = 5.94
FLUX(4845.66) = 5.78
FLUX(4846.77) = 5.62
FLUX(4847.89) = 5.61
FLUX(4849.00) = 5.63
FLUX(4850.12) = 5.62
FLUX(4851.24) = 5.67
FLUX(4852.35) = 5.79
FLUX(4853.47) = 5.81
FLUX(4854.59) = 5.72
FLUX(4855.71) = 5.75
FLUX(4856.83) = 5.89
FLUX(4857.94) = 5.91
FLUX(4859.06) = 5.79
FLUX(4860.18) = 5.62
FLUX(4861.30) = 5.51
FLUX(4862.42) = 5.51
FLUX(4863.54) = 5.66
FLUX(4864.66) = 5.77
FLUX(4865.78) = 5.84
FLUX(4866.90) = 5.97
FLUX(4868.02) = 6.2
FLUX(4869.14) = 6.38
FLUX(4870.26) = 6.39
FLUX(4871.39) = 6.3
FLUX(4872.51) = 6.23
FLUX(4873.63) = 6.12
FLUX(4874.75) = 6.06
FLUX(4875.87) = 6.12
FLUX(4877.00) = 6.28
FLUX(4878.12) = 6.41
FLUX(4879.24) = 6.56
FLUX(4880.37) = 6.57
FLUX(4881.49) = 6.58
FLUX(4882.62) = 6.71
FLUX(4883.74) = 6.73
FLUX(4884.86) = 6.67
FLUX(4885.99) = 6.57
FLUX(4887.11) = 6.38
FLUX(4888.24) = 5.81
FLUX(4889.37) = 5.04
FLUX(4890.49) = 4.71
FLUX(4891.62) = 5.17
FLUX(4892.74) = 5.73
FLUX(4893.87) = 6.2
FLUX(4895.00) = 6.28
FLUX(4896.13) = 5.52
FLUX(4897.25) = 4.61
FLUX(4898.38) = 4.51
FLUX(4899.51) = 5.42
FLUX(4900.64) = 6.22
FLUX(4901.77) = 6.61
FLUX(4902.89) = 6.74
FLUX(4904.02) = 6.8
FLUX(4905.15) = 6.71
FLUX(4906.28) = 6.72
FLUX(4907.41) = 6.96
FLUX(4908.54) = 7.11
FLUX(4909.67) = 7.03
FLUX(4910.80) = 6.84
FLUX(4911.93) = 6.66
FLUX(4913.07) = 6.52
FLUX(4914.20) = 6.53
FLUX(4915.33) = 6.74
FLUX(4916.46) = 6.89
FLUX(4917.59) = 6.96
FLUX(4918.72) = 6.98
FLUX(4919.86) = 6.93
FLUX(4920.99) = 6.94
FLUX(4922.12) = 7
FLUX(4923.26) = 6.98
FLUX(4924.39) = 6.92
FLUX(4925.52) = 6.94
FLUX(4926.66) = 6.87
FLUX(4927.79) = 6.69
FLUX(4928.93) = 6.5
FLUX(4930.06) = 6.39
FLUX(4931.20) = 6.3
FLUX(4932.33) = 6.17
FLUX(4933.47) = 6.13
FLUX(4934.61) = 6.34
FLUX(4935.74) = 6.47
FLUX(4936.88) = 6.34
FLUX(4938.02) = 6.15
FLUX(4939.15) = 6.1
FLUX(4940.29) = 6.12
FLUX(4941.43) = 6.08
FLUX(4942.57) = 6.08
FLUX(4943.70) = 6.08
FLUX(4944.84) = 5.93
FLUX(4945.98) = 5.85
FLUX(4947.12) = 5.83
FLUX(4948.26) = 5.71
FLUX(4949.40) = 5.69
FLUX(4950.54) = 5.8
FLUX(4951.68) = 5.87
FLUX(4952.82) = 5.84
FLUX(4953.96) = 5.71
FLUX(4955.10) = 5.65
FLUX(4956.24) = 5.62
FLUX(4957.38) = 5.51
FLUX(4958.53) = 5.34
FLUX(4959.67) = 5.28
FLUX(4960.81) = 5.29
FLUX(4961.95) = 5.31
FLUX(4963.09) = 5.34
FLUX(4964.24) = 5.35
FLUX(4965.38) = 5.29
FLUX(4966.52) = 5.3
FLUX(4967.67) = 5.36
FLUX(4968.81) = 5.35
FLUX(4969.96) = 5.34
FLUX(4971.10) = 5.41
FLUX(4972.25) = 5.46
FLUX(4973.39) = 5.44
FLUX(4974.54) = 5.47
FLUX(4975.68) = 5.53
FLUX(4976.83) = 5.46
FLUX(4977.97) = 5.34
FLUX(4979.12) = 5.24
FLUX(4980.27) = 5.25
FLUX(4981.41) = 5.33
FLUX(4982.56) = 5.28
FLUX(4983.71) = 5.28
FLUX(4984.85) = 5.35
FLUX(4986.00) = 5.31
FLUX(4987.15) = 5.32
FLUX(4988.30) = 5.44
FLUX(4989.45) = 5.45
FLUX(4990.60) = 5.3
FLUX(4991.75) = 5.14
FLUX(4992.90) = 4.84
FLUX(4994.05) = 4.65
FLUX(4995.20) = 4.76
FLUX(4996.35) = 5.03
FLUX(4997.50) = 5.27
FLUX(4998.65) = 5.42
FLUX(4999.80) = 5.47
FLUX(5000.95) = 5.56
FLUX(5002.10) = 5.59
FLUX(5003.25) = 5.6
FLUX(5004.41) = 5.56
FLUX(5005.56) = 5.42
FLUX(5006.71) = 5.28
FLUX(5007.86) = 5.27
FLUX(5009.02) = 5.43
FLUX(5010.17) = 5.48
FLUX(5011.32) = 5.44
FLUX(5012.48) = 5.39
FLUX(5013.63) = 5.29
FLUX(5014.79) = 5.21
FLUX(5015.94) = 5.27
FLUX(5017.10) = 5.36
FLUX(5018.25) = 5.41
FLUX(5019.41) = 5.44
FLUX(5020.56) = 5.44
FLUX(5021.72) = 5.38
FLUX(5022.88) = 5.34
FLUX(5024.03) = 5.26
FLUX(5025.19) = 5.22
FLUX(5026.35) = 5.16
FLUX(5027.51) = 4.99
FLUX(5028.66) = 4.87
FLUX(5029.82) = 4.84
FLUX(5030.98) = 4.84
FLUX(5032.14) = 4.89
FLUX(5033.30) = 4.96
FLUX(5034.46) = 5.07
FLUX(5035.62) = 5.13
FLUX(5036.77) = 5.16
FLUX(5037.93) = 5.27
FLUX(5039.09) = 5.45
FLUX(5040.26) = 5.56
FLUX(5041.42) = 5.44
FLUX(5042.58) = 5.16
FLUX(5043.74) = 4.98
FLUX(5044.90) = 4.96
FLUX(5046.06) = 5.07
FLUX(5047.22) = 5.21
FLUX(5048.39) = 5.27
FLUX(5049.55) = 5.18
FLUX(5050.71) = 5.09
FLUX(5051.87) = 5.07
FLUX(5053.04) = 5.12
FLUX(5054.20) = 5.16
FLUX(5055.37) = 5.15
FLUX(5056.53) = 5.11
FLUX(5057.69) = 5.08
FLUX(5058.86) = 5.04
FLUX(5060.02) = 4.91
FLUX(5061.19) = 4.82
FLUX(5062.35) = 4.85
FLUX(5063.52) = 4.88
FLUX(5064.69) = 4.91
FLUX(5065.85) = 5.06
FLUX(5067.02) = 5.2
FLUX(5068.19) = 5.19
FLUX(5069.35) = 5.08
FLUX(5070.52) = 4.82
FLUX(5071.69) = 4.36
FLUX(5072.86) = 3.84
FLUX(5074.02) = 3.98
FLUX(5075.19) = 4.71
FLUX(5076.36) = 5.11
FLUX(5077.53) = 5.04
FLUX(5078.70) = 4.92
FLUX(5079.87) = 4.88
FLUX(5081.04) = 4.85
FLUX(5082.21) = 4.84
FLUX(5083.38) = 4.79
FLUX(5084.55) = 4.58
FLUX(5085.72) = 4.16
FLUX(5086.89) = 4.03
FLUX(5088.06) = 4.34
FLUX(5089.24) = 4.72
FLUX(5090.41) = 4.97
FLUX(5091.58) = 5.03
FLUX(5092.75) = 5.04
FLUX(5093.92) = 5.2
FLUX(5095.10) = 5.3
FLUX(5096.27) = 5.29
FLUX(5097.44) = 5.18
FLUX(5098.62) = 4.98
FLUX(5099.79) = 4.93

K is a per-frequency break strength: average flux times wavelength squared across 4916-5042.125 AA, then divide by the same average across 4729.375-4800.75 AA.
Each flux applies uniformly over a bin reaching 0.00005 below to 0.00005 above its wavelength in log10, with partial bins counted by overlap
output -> 1.18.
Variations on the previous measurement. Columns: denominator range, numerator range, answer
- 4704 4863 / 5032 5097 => 1.04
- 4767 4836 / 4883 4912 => 1.26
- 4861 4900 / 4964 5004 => 0.93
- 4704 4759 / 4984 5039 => 1.08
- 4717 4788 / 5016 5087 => 1.05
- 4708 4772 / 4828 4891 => 1.15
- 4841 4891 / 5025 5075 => 0.90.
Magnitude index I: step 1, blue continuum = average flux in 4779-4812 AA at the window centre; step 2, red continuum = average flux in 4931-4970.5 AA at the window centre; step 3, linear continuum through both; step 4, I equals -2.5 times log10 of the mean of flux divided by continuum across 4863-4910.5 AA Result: -0.142 mag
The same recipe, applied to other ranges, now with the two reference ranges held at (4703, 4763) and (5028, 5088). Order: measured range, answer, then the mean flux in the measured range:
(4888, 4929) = -0.228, 6.38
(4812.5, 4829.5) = 0.101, 4.84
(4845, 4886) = -0.153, 6.03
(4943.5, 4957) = -0.136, 5.79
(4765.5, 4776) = -0.022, 5.5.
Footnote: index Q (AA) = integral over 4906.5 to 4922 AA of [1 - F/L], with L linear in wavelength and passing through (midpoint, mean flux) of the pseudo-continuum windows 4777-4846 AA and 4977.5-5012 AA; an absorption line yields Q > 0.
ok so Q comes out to -4.9 AA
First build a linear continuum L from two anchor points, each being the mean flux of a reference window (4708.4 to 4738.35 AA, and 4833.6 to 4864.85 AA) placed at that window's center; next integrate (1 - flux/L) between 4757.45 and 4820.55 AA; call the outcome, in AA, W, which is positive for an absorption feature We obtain 5.99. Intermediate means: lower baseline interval 5.59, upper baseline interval 5.75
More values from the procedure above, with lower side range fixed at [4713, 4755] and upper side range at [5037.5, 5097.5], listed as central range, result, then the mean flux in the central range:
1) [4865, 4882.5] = -3.7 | 6.27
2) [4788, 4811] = 2.1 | 4.77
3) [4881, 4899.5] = -2.4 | 5.81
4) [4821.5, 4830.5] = 1.0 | 4.64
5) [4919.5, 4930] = -3.6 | 6.84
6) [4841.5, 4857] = -1.8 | 5.78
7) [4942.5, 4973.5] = -3.0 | 5.57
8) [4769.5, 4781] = -0.2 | 5.4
